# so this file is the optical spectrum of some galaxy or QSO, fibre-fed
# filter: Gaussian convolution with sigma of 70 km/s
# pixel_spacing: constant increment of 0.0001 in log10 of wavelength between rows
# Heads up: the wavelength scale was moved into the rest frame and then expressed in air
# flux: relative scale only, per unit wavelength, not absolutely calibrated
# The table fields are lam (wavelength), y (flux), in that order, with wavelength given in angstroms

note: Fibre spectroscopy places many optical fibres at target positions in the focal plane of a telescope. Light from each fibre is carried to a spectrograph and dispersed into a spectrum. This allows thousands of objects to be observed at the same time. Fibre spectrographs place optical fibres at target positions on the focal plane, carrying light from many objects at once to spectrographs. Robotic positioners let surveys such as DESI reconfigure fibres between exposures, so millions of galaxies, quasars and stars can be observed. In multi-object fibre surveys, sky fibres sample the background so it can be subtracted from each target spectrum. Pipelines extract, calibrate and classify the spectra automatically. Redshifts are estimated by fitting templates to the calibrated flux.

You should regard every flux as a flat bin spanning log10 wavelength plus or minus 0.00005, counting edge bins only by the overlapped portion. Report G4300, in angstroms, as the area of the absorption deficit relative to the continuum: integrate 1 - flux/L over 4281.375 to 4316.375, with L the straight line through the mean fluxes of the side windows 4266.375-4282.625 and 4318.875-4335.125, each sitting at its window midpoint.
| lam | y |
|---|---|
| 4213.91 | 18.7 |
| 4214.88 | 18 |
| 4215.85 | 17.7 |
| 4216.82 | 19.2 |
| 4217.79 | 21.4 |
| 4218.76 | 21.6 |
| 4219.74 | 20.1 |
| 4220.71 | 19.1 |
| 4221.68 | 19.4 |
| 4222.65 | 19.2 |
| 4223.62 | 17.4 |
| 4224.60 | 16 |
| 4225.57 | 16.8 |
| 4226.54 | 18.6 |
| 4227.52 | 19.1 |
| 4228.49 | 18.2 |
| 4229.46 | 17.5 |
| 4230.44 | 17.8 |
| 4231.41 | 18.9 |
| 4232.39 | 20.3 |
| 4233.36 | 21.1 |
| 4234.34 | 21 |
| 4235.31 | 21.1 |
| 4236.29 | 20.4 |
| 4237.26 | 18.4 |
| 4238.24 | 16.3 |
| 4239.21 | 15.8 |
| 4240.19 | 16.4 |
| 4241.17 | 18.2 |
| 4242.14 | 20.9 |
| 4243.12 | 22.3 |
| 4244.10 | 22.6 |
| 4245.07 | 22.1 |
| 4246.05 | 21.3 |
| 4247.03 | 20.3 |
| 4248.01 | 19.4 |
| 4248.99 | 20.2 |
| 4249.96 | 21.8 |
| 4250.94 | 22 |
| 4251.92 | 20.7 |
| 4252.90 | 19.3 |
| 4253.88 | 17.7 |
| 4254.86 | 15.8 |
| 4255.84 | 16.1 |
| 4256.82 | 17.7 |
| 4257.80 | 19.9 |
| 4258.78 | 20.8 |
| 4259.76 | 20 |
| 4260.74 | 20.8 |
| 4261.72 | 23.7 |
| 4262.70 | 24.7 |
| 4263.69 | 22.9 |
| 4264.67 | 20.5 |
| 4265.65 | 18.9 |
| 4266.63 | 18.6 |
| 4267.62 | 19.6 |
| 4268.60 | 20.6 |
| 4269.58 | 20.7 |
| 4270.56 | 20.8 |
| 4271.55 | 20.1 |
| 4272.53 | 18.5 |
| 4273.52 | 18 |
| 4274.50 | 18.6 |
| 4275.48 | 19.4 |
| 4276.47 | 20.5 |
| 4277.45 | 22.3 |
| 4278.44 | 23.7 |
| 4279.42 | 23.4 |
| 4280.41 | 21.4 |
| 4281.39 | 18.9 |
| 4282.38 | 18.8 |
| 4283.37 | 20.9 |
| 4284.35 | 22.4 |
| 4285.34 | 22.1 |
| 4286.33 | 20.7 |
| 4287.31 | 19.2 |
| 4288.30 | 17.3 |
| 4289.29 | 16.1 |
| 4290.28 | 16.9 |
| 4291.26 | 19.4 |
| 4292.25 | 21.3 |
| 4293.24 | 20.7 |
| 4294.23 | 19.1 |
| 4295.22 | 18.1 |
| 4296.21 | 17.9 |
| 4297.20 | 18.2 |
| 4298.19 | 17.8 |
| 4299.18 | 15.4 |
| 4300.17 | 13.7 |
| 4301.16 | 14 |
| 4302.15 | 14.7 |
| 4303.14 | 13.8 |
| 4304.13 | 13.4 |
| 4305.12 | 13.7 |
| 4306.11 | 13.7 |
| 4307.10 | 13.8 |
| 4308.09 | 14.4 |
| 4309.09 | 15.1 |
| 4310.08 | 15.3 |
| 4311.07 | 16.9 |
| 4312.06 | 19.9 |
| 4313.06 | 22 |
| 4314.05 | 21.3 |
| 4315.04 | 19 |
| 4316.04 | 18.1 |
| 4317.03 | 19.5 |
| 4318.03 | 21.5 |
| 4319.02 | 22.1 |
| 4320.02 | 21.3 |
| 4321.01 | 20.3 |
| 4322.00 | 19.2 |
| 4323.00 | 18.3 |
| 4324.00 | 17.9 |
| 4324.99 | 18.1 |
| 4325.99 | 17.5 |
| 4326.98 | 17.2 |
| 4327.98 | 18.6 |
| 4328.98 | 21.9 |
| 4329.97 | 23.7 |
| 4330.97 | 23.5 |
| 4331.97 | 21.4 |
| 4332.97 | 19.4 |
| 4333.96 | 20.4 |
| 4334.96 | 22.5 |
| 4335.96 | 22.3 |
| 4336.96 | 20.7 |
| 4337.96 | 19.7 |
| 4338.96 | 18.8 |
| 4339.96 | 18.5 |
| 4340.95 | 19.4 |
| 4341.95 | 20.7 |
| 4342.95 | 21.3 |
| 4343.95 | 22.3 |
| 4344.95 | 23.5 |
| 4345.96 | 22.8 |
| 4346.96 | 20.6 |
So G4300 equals 4.5 angstroms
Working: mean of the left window 20.3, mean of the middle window 17.6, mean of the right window 20.1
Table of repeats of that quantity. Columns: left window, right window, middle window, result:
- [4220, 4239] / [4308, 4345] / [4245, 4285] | -2.5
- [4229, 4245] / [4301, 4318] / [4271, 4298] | -3.4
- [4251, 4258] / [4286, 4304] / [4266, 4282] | -2.2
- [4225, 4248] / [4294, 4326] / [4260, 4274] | -1.5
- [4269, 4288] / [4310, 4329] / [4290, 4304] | 2.0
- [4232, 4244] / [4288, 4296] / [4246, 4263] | -0.8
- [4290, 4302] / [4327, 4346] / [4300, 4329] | 2.6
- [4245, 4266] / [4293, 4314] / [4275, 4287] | -2.0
